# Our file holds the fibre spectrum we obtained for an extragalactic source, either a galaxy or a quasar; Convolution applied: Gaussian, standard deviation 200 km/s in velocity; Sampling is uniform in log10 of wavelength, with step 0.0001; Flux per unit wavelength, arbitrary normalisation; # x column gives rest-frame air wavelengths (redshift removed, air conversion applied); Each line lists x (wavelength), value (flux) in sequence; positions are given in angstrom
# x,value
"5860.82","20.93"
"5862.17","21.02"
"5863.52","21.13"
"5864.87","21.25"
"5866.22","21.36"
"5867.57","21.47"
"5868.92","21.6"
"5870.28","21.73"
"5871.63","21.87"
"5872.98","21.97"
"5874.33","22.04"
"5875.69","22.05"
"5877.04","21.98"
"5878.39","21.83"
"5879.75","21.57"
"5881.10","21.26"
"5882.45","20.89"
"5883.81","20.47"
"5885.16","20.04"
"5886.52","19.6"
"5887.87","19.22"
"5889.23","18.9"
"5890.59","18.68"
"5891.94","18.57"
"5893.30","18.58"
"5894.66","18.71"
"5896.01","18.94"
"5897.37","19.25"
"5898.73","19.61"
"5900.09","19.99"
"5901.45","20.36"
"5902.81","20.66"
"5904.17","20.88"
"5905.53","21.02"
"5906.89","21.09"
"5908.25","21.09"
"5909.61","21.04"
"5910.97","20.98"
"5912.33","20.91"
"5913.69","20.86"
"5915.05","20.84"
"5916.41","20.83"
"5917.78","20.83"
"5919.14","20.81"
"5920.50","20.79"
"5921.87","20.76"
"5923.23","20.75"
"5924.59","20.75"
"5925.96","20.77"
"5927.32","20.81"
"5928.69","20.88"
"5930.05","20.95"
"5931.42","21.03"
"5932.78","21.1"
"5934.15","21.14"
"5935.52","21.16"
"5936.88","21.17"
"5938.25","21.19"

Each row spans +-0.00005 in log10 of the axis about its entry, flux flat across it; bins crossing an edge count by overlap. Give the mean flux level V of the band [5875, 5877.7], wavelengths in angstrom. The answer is 22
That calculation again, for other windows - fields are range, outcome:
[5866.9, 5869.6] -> 21.5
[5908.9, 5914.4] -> 21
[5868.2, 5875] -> 21.8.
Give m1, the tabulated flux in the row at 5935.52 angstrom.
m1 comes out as 21.16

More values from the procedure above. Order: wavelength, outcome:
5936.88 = 21.17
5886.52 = 19.6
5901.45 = 20.36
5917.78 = 20.83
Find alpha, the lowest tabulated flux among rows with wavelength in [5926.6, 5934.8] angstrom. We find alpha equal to 20.81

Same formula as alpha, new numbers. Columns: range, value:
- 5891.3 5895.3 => 18.57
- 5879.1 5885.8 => 20.04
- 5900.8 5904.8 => 20.36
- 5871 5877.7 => 21.87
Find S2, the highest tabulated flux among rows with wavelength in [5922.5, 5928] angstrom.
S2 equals 20.81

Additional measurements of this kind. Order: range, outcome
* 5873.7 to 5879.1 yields 22.05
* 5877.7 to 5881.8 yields 21.83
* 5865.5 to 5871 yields 21.73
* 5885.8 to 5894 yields 19.6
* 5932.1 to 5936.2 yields 21.16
